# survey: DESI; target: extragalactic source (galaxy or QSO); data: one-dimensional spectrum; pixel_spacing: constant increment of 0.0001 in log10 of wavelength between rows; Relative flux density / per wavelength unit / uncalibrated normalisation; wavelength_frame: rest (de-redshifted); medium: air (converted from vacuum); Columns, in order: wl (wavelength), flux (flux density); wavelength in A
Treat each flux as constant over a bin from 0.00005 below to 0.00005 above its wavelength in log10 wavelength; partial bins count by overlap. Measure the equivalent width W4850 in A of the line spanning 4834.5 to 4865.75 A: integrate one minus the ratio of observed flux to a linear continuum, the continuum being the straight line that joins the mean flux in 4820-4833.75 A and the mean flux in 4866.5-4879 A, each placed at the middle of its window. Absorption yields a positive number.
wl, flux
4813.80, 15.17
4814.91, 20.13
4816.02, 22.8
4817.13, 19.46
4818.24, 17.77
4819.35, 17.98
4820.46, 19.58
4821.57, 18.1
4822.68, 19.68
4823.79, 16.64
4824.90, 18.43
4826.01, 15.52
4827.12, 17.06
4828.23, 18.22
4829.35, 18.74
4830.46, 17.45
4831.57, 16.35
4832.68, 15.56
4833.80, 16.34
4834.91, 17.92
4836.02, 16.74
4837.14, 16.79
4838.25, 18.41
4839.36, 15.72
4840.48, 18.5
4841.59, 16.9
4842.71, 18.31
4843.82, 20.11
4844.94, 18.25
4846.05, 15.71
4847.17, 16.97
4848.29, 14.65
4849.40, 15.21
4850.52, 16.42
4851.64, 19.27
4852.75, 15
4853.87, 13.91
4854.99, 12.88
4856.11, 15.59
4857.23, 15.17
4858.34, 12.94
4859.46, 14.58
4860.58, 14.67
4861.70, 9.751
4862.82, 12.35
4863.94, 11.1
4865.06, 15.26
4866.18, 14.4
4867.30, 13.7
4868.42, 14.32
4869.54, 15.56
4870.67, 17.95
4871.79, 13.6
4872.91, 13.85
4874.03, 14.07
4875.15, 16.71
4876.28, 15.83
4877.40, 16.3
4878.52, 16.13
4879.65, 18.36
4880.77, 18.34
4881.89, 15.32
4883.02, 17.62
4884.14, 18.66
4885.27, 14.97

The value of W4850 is 1.45 A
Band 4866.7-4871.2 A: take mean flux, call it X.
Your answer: 15.3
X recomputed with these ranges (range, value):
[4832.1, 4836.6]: 16.6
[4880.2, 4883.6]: 17.1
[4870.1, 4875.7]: 15.2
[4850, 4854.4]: 16.2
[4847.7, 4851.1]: 15.4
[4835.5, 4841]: 17.2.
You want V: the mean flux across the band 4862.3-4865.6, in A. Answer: 12.9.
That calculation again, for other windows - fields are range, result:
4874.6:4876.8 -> 16.2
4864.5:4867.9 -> 14.5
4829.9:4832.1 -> 16.9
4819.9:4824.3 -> 18.5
